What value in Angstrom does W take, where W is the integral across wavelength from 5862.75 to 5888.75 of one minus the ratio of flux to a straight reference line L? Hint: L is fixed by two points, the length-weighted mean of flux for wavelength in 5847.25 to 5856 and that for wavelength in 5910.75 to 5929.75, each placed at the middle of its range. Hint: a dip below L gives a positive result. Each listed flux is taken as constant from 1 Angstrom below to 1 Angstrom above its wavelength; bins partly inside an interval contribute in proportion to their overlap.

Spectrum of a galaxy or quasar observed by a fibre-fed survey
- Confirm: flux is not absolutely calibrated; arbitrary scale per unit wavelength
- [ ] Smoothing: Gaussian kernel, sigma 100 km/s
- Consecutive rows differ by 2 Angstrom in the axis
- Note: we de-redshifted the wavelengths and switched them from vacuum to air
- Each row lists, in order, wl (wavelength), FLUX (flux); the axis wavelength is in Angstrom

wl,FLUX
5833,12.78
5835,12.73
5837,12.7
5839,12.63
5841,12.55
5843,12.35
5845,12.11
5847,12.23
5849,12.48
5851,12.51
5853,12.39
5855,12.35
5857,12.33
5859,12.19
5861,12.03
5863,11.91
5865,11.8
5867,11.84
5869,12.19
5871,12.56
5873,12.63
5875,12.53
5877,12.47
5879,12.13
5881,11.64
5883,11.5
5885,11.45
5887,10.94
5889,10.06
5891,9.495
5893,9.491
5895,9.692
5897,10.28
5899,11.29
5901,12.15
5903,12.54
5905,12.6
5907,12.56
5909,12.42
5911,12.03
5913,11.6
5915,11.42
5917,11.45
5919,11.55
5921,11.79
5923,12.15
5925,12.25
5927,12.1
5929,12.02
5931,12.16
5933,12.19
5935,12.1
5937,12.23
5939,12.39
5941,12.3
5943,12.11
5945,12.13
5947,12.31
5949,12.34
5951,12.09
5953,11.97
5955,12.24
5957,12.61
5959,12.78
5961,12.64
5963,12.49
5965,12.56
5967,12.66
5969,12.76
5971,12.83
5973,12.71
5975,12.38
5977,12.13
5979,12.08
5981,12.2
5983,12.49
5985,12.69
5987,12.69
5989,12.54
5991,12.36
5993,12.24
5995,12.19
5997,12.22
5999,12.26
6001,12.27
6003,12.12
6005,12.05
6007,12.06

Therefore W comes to 0.6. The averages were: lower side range 12.4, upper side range 11.8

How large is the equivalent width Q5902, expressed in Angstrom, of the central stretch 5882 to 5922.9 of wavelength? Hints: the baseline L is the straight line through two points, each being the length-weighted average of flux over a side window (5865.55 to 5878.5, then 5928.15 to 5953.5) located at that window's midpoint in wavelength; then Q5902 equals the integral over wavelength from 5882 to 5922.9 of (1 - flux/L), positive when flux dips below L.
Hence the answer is 3.12 Angstrom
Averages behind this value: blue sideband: 12.3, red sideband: 12.2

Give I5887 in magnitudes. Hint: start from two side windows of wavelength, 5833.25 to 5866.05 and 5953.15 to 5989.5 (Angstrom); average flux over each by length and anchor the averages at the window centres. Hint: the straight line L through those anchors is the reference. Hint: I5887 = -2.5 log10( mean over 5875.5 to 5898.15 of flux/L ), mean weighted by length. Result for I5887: 0.14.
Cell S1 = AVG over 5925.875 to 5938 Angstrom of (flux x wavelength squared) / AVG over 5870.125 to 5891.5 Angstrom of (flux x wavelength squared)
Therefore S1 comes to 1.06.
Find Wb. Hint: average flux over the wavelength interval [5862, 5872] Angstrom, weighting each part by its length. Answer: 12.1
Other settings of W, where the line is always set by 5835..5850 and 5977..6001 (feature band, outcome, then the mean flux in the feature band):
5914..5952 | 1.02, 12.1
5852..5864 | 0.24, 12.2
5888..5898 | 2.11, 9.8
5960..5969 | -0.18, 12.6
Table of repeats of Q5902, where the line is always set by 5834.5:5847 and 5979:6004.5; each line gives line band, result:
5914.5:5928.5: 0.64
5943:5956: 0.21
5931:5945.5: 0.21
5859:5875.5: 0.37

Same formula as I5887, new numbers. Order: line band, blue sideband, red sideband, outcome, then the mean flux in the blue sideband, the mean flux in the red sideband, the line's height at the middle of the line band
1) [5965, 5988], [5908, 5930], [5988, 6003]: -0.03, 11.9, 12.3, 12.2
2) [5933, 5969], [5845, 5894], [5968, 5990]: 0.00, 11.8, 12.5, 12.3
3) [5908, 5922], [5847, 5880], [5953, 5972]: 0.06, 12.3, 12.6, 12.4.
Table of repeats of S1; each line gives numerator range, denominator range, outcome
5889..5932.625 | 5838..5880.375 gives 0.96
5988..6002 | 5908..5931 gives 1.06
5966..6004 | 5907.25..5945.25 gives 1.05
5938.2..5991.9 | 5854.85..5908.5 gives 1.10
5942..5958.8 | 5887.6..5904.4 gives 1.17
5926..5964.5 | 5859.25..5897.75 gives 1.10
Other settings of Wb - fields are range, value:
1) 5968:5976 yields 12.7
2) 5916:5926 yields 11.8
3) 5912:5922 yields 11.6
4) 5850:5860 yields 12.4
